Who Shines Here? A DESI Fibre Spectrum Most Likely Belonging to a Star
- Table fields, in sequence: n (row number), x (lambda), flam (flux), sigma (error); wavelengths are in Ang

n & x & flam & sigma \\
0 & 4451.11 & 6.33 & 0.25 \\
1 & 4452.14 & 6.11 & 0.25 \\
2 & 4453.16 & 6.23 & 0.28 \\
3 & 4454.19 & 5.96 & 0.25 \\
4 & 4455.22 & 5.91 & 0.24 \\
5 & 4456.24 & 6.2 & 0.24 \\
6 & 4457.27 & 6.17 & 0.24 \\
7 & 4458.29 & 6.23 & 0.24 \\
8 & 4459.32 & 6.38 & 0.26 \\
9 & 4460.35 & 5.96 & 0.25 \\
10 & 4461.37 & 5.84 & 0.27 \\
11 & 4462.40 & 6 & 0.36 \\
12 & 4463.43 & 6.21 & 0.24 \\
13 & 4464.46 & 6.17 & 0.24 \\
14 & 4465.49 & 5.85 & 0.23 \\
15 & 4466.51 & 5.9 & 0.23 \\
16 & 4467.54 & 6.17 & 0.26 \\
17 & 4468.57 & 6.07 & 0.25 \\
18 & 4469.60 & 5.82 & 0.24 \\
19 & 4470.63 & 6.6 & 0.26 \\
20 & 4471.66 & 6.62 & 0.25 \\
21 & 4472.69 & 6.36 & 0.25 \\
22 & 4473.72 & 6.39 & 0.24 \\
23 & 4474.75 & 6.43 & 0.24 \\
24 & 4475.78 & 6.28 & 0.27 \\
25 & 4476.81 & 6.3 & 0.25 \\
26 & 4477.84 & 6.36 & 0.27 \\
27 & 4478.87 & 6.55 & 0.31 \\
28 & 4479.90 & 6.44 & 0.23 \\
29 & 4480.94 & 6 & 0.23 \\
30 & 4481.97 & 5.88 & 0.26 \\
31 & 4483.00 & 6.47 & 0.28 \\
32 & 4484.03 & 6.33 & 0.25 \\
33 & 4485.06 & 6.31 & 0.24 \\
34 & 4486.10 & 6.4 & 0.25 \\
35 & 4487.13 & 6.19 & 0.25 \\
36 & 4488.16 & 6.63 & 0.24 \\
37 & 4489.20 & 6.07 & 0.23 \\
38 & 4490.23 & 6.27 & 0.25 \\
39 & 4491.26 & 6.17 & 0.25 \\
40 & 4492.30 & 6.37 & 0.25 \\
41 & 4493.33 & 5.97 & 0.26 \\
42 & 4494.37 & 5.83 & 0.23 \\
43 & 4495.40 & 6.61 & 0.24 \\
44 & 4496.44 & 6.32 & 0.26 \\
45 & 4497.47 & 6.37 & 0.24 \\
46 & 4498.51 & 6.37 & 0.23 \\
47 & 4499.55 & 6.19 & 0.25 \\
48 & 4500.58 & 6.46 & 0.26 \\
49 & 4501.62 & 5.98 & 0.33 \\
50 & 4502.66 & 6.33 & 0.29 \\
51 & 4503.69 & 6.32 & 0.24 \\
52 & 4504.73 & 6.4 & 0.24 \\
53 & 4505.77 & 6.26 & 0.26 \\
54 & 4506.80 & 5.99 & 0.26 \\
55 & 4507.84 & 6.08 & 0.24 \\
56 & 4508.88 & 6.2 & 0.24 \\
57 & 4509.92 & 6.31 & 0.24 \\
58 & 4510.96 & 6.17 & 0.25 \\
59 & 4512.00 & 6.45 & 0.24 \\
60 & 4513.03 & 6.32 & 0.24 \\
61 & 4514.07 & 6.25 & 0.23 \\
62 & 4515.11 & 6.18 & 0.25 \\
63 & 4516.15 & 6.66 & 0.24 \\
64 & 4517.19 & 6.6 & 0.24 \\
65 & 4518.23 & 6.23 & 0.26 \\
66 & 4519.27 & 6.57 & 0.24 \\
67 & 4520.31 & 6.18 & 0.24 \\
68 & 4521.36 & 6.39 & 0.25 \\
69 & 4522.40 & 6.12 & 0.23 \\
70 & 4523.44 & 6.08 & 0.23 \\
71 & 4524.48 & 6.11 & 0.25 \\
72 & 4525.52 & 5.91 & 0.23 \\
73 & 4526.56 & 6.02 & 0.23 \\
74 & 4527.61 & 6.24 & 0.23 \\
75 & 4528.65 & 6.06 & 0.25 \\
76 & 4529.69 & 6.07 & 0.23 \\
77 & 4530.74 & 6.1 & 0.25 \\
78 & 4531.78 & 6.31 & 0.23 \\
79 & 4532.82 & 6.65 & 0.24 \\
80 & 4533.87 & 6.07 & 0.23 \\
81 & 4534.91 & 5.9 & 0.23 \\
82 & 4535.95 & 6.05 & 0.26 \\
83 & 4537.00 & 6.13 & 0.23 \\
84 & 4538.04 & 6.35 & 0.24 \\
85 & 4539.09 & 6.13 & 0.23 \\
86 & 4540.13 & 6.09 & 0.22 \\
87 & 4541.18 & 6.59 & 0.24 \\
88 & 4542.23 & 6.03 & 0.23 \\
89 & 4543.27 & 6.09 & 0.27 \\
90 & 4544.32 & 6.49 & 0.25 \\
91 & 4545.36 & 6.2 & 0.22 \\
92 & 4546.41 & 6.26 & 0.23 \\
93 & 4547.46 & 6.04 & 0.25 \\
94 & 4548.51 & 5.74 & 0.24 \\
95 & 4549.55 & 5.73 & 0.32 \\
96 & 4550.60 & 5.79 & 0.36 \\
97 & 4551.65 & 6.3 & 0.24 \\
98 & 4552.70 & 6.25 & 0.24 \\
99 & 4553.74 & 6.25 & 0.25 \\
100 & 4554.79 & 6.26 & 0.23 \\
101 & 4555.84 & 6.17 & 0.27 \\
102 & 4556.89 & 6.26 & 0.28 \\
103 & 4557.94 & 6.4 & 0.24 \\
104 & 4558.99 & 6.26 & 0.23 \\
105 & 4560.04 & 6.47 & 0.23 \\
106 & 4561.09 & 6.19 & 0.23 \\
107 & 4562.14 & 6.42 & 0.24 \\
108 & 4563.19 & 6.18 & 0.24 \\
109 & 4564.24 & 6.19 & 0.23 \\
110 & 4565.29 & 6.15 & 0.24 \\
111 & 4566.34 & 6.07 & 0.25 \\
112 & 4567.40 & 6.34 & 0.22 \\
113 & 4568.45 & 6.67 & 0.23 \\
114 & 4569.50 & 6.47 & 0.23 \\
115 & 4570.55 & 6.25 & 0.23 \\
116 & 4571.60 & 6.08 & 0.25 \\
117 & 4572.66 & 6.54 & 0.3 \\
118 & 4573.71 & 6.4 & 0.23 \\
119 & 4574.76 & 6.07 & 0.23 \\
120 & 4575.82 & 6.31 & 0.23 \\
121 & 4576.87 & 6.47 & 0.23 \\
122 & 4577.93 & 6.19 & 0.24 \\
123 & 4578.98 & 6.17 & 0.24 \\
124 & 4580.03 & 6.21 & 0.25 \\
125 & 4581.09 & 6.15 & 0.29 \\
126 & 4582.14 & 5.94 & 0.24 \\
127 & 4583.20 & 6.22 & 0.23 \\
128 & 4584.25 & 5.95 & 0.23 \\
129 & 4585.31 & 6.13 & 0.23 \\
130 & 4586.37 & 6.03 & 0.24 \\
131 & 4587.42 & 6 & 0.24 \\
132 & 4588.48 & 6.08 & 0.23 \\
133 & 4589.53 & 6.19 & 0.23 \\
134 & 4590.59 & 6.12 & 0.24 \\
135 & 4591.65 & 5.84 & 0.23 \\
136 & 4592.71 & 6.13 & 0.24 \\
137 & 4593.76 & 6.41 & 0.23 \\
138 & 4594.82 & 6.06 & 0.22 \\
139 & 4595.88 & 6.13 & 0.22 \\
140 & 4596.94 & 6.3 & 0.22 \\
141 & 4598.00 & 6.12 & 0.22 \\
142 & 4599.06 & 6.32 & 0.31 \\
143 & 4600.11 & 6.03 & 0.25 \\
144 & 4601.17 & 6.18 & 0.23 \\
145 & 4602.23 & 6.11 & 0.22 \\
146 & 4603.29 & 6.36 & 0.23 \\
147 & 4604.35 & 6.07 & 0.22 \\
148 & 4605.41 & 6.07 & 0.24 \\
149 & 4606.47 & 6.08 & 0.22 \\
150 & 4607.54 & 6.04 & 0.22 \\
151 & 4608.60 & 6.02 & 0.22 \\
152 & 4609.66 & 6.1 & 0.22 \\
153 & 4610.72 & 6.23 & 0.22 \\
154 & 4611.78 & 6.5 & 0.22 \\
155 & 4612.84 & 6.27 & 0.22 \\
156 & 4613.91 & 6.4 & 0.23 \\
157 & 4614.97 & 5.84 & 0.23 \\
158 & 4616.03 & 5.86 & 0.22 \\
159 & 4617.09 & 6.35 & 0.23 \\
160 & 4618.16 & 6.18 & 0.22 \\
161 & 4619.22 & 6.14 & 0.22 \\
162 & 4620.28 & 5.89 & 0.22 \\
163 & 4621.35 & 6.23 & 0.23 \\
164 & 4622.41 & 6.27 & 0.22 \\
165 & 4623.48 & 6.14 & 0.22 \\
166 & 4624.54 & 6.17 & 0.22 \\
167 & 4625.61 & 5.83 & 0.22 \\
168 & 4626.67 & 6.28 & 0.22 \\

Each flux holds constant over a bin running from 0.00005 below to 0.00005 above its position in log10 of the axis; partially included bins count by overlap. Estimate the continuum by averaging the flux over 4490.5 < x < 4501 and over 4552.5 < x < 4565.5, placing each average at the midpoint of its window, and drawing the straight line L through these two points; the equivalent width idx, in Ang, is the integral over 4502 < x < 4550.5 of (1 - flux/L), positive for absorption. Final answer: 0.5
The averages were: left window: 6.26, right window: 6.27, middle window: 6.2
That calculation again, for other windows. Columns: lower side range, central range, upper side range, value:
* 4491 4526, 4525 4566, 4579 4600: 0.15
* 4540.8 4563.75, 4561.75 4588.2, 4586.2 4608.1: -0.25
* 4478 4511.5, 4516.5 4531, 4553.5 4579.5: 0.17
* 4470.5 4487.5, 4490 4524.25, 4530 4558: -0.03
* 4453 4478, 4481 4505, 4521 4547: -0.35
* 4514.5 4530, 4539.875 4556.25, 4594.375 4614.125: 0.18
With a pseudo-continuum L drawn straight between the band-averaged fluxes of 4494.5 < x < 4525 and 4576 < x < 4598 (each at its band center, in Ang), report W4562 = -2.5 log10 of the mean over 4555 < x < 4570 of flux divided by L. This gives -0.02 mag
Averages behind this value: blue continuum 6.29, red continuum 6.14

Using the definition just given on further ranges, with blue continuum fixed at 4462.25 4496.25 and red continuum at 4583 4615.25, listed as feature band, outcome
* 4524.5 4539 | 0.01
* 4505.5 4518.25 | -0.01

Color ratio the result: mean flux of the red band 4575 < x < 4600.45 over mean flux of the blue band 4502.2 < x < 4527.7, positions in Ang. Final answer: 1.0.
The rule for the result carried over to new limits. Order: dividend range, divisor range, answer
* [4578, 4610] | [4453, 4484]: 0.99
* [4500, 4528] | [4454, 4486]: 1.01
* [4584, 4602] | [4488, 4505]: 0.98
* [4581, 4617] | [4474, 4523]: 0.97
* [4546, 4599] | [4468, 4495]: 0.99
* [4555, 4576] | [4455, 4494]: 1.01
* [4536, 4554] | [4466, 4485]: 0.98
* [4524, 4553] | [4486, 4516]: 0.98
